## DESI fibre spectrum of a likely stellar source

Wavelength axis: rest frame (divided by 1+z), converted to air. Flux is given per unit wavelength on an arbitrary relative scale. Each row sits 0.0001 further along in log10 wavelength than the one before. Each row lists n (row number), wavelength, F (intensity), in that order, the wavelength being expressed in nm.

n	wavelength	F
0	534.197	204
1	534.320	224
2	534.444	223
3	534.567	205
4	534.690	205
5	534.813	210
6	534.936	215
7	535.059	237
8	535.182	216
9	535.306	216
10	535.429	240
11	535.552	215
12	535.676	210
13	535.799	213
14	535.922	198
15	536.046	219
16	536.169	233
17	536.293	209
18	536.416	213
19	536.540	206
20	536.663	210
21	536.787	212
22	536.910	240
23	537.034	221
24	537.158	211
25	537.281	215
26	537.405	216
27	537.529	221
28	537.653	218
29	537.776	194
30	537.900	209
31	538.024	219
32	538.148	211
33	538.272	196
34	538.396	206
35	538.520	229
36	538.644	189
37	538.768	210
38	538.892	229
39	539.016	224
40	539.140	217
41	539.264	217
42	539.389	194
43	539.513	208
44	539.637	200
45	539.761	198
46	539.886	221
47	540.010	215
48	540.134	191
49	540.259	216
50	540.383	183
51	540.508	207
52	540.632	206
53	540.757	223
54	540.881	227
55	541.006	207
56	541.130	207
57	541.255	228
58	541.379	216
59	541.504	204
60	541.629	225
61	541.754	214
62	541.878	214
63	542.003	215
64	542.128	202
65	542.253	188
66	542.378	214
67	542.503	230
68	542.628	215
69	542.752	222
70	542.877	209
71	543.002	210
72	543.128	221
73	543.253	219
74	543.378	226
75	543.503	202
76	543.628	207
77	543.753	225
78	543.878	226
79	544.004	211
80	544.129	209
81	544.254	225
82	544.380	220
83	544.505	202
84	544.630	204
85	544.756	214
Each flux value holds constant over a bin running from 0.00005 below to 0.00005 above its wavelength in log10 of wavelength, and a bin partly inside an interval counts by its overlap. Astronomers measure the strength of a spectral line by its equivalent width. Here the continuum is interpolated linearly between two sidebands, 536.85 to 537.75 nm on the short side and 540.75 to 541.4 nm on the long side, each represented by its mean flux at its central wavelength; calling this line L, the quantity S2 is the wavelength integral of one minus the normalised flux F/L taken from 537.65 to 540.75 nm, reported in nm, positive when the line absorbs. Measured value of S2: 0.15 nm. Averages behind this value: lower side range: 219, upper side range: 218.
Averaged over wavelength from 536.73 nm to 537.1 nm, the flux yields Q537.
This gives 224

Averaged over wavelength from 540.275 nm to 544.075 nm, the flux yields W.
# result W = 213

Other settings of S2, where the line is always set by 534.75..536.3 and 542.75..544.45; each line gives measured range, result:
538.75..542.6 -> 0.10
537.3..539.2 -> 0.04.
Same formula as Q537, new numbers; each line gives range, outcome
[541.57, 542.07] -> 217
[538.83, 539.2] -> 224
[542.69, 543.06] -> 214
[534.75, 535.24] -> 220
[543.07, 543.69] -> 215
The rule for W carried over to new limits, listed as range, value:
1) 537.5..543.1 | 211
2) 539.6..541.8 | 210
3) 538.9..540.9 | 209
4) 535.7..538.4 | 213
